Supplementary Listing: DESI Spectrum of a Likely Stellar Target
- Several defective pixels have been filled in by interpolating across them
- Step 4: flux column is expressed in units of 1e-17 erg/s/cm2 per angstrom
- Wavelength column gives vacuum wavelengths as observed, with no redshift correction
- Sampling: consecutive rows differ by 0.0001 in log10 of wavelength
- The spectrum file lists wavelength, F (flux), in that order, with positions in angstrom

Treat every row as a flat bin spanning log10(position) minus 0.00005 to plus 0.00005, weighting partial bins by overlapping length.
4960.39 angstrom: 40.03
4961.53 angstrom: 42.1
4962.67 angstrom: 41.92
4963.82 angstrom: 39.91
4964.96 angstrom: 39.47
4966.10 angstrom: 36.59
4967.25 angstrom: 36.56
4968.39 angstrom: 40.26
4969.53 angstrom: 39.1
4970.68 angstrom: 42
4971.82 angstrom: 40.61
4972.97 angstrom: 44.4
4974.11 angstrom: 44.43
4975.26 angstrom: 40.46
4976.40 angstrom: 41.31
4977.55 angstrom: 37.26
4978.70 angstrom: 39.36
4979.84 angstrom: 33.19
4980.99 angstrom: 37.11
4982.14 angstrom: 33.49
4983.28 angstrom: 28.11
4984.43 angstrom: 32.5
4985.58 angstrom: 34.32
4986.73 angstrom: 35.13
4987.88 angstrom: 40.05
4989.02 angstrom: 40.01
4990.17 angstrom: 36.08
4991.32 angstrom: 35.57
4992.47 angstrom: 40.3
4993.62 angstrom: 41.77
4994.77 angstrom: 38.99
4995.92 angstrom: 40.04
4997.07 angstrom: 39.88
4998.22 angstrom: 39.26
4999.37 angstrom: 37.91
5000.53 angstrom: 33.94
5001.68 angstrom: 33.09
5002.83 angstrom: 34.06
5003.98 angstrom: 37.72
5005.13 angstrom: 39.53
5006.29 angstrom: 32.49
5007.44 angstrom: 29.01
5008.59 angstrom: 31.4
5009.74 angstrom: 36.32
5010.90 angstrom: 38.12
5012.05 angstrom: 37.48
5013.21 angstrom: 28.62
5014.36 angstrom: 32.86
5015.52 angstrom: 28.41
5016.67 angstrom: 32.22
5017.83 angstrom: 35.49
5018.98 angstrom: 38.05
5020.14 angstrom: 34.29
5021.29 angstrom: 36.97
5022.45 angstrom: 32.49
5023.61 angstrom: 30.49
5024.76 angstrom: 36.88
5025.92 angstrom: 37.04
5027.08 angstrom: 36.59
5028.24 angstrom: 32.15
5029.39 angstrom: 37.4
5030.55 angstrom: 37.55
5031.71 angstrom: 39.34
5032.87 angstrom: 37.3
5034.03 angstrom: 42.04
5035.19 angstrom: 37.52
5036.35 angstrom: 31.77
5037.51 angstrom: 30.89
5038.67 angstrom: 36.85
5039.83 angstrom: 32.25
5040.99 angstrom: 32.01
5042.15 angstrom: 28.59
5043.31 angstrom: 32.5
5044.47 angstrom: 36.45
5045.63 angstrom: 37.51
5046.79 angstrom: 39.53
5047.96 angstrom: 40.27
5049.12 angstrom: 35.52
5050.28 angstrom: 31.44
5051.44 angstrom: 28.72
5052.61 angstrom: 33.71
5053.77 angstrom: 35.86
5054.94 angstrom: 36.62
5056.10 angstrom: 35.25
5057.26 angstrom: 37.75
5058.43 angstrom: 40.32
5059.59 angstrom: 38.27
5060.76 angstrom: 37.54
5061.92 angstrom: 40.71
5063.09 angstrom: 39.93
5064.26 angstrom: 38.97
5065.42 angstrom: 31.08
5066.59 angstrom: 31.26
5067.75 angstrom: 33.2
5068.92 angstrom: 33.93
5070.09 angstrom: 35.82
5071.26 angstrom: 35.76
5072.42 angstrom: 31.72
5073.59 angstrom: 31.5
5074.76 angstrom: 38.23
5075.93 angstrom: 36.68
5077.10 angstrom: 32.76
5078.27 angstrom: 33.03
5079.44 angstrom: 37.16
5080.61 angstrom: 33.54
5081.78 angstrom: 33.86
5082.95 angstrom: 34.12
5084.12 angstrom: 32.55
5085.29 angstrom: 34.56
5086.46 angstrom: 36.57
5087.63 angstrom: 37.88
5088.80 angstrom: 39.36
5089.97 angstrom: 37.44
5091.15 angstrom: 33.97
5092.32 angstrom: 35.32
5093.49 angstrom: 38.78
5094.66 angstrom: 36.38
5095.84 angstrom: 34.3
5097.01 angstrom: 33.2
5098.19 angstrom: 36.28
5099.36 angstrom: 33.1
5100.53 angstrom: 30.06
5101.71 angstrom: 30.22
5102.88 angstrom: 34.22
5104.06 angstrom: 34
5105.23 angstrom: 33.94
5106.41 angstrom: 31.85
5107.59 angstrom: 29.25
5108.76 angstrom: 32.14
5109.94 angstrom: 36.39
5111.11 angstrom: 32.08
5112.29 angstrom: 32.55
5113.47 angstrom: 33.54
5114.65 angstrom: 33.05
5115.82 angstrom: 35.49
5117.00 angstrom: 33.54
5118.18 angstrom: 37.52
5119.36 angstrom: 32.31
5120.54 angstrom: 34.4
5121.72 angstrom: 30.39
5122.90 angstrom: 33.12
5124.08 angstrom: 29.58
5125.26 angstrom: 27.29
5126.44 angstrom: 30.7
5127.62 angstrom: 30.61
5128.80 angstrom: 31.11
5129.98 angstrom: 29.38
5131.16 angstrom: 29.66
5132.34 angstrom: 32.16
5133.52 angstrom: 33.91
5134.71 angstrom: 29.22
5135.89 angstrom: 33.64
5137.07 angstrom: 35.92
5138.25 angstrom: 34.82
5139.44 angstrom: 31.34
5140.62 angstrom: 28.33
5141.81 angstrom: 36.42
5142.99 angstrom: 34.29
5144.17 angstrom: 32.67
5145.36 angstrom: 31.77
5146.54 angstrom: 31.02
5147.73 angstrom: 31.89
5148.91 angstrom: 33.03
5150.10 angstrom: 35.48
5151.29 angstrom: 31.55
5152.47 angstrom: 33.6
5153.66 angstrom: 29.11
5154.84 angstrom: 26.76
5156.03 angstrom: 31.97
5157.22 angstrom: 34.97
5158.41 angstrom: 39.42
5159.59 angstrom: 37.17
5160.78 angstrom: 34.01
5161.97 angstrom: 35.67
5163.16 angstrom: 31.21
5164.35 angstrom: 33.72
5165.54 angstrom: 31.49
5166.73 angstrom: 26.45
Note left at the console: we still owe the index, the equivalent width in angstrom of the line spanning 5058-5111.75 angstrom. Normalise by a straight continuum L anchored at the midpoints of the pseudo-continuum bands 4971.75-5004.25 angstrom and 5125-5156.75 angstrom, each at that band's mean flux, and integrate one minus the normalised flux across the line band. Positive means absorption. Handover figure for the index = -1.4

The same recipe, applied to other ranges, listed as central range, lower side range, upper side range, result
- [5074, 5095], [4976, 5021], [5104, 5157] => -1.3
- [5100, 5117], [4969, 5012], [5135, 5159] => 0.6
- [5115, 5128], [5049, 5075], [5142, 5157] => 0.3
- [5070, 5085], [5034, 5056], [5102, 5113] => -0.3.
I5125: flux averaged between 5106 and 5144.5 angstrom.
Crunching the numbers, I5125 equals 32.4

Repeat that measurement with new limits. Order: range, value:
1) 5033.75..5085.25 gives 35.1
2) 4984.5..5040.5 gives 35.7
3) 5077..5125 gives 34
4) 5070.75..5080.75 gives 34.5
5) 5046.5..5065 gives 36.8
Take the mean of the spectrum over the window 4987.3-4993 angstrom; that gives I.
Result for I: 38.4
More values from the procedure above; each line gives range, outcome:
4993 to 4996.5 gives 40.3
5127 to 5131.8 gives 30.2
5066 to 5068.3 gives 32.3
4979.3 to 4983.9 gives 33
